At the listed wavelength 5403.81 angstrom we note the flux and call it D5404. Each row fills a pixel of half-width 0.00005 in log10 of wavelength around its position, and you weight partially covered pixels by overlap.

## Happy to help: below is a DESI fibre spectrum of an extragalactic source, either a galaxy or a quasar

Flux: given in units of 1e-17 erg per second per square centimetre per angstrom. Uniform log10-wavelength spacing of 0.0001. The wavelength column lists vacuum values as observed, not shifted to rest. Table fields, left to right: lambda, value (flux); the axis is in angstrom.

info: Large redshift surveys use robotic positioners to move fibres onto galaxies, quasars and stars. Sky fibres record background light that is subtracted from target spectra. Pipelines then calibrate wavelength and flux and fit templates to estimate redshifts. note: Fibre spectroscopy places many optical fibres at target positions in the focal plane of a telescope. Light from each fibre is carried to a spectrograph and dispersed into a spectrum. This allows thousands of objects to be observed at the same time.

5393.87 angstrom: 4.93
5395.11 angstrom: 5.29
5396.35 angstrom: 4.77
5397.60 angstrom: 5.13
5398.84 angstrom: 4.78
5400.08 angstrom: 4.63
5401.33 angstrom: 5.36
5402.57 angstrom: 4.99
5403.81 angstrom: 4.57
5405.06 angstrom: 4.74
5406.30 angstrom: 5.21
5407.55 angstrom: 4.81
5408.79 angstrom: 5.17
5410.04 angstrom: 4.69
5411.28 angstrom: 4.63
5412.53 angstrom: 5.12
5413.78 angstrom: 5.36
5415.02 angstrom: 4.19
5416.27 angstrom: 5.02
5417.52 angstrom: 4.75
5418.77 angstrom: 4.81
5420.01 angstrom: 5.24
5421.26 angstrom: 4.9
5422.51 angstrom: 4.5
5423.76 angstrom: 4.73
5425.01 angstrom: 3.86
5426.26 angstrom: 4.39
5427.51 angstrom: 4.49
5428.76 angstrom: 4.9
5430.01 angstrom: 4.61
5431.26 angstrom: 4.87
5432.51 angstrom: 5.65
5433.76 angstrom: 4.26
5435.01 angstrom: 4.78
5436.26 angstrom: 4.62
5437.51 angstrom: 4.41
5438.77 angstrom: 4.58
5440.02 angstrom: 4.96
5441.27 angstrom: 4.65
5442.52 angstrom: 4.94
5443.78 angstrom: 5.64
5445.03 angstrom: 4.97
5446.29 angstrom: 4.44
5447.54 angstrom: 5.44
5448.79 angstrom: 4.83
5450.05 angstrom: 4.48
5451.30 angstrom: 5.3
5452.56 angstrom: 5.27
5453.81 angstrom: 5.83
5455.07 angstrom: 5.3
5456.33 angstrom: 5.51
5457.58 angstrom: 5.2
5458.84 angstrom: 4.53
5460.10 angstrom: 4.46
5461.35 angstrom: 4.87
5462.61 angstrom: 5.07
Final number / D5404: 4.57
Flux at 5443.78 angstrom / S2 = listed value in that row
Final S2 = 5.64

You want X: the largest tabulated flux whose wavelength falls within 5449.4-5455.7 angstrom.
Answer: 5.83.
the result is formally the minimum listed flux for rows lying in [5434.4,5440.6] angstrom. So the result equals 4.41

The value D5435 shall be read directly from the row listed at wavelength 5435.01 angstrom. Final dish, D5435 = 4.78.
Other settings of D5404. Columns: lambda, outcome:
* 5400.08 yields 4.63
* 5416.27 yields 5.02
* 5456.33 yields 5.51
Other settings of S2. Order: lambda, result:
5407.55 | 4.81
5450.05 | 4.48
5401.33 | 5.36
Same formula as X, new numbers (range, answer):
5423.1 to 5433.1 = 5.65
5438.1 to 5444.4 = 5.64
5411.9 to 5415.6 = 5.36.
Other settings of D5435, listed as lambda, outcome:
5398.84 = 4.78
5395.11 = 5.29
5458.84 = 4.53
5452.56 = 5.27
